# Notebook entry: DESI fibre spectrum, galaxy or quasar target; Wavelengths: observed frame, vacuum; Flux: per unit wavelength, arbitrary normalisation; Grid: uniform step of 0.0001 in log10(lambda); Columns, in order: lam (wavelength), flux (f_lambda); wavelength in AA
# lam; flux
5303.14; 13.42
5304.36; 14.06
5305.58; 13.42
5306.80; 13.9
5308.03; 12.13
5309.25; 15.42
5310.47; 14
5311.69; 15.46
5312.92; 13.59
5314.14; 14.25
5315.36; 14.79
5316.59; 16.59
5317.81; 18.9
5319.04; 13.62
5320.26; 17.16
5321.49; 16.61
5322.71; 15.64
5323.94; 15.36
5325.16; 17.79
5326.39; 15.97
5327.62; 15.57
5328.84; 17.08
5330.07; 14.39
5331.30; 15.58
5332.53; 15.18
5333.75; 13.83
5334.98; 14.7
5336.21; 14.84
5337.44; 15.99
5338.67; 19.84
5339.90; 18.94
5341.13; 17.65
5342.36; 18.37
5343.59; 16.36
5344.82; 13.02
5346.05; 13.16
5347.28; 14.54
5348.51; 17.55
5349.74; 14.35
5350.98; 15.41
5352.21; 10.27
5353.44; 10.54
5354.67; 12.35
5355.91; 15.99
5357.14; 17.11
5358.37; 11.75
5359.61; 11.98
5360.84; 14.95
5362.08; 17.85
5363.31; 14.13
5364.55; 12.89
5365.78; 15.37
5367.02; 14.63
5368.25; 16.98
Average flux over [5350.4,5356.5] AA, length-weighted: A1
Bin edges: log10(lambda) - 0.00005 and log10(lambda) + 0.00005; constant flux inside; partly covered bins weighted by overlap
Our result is 12.9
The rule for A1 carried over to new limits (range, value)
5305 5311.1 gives 13.8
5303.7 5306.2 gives 13.8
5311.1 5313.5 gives 14.5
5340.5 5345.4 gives 16.4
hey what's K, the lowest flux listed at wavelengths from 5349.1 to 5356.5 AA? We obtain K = 10.27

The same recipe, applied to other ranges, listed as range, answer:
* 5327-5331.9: 14.39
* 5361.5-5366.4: 12.89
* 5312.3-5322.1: 13.59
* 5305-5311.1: 12.13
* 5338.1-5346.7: 13.02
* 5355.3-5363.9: 11.75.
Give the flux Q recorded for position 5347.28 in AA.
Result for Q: 14.54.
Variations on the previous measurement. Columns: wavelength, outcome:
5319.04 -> 13.62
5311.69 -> 15.46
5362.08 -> 17.85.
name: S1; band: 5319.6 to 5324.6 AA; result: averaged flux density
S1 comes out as 16.2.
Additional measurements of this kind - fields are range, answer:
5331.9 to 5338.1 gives 14.9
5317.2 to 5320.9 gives 16.5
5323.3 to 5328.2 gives 16.2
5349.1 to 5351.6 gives 14.9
